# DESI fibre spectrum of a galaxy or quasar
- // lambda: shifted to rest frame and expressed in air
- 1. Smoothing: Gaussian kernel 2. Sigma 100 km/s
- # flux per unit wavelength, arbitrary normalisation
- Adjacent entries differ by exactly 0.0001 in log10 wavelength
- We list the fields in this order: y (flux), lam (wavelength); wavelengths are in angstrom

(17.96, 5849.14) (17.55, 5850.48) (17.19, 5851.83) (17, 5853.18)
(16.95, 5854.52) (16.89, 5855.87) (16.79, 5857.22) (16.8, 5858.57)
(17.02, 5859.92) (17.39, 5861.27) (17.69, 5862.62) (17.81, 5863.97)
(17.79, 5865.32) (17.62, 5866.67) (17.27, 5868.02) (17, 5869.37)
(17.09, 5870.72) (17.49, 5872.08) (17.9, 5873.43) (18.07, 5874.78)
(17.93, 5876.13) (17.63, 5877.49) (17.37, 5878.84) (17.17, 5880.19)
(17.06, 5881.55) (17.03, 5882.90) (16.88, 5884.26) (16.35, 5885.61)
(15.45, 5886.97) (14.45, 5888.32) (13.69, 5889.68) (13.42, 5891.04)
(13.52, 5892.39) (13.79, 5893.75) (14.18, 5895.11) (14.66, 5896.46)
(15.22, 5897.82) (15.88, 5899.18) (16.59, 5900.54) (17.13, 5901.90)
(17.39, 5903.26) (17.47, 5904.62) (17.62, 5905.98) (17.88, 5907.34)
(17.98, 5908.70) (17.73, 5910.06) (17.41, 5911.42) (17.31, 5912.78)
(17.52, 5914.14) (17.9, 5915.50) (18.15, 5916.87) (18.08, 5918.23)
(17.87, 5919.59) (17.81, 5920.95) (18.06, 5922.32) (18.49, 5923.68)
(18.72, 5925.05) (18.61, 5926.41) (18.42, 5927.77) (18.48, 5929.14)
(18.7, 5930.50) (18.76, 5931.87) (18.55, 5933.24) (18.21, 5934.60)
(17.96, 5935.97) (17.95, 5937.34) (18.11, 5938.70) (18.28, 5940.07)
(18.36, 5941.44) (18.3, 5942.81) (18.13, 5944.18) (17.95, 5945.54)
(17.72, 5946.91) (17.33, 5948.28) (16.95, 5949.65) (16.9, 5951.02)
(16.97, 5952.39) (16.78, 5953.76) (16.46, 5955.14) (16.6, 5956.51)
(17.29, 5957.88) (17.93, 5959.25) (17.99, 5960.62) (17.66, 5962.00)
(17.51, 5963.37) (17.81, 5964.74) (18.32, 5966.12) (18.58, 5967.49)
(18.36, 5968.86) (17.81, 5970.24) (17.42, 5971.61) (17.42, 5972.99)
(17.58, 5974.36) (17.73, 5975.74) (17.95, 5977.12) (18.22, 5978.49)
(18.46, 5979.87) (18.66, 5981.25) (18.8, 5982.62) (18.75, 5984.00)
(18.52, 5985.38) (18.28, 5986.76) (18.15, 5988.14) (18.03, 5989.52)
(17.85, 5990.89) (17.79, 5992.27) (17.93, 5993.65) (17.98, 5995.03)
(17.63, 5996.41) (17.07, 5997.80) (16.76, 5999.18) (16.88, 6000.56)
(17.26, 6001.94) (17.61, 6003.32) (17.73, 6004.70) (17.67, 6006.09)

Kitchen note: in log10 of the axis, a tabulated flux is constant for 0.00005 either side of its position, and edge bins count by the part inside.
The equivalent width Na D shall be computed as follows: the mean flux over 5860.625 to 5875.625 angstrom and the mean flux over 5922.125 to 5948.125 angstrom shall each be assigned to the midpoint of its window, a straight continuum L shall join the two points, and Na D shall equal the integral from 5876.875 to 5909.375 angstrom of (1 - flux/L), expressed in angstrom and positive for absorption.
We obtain 3.2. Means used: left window 17.6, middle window 16.1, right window 18.3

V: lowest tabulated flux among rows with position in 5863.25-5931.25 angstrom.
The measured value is 13.42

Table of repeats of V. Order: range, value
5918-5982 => 16.46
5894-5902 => 14.18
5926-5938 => 17.95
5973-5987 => 17.58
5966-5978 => 17.42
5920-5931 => 17.81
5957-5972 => 17.29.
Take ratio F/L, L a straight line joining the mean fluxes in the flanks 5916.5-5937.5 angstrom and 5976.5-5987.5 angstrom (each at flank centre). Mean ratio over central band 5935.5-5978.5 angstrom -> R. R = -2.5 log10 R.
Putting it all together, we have 0.04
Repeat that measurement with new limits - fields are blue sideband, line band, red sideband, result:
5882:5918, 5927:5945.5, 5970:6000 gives -0.08 mag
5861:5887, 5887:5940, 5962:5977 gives 0.03 mag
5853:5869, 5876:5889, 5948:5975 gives 0.04 mag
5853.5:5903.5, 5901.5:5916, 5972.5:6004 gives -0.04 mag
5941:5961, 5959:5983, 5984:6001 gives -0.02 mag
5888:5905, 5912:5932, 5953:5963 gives -0.14 mag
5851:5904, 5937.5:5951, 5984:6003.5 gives -0.04 mag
